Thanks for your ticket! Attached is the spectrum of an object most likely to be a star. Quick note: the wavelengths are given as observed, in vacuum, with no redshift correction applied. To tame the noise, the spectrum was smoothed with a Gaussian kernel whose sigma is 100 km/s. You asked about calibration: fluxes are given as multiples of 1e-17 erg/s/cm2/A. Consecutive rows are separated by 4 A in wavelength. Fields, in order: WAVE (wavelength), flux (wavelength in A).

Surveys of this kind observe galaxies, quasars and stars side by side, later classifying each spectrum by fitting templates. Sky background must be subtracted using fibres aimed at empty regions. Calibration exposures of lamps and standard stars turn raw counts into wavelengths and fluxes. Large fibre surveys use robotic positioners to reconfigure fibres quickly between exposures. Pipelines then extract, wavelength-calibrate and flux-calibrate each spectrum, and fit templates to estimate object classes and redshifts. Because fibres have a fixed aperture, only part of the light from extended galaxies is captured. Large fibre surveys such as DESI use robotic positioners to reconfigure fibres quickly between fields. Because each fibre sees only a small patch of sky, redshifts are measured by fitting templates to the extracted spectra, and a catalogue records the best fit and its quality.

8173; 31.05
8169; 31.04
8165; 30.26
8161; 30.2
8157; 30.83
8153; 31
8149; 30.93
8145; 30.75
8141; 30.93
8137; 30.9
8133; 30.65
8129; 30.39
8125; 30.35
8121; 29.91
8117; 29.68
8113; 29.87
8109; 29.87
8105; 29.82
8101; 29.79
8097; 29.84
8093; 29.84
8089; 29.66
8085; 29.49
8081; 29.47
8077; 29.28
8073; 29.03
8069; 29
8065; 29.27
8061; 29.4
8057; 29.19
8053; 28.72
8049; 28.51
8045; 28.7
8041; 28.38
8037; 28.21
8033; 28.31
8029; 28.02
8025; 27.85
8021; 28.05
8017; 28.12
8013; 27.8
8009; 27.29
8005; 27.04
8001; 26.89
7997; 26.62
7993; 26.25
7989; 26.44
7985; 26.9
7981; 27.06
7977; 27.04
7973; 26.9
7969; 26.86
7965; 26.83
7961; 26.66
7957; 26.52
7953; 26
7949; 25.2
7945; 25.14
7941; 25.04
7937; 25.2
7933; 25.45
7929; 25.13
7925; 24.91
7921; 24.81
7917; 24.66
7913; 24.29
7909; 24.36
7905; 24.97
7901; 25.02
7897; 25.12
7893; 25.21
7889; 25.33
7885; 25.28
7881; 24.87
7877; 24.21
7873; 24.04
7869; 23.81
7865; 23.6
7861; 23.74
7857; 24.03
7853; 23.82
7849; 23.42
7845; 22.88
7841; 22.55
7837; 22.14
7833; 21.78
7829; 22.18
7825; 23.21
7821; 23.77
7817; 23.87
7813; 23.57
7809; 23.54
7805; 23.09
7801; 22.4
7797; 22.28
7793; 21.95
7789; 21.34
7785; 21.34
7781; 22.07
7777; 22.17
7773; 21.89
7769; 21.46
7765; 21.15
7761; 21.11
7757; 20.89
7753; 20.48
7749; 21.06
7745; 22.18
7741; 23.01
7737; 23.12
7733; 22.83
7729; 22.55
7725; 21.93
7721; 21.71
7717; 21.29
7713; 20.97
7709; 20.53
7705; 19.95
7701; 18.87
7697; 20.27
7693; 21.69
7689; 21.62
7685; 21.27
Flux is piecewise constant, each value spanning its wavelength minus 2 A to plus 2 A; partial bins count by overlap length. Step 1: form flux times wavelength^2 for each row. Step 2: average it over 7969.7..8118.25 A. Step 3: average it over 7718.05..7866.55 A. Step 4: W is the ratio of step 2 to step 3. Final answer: 1.35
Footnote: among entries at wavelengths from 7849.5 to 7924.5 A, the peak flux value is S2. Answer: 25.33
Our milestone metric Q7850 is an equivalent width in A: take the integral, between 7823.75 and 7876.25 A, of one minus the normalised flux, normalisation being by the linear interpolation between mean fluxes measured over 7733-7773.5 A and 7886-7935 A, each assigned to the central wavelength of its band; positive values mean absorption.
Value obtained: 1.1 A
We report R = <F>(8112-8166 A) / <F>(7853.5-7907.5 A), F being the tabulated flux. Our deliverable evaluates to 1.24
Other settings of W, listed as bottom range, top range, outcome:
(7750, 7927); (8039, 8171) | 1.37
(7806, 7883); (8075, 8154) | 1.38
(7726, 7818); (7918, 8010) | 1.24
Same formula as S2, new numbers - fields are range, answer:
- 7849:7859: 24.03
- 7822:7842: 23.21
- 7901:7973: 26.9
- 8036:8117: 29.87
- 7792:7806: 23.09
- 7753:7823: 23.87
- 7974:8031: 28.12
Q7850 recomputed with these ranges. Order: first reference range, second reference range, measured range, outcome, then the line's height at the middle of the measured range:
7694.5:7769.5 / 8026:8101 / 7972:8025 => 0.73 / 27.5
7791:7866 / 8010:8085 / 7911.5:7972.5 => 0.91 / 25.9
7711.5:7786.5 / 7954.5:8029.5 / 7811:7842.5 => 0.76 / 23.5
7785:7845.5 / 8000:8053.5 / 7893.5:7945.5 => 0.72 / 25.3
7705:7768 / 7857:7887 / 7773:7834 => 0.88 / 22.9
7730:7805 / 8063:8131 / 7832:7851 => 0.82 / 23.6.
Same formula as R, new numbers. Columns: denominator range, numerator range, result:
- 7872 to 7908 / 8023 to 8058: 1.14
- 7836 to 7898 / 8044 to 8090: 1.21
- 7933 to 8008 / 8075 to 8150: 1.14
